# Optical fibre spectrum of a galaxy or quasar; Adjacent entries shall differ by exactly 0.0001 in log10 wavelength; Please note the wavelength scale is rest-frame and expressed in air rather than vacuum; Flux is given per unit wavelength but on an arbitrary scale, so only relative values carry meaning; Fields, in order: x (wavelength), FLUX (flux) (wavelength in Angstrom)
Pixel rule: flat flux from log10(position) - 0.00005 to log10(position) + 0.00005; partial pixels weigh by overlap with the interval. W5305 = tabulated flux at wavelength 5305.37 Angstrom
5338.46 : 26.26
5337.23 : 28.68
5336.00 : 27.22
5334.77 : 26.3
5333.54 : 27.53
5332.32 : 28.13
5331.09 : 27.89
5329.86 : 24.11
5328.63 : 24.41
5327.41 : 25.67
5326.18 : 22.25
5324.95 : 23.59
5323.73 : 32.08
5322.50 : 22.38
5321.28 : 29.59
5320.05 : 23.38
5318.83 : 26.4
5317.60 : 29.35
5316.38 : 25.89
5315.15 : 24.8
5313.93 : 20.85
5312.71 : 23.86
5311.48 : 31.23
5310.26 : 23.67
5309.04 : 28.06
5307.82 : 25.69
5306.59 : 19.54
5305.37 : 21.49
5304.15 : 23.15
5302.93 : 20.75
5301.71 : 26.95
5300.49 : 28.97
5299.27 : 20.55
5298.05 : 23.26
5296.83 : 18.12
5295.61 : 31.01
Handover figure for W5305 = 21.49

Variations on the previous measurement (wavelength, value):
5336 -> 27.22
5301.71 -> 26.95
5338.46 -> 26.26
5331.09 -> 27.89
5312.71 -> 23.86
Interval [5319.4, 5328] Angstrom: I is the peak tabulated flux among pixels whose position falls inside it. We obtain 32.08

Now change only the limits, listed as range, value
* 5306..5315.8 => 31.23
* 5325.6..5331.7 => 27.89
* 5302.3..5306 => 23.15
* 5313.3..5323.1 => 29.59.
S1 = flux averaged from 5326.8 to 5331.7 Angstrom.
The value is 25.5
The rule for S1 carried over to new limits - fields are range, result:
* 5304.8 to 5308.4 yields 22.2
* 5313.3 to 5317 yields 23.9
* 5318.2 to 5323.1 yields 25.5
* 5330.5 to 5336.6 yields 27.4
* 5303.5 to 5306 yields 22.3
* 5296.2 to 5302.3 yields 23.6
